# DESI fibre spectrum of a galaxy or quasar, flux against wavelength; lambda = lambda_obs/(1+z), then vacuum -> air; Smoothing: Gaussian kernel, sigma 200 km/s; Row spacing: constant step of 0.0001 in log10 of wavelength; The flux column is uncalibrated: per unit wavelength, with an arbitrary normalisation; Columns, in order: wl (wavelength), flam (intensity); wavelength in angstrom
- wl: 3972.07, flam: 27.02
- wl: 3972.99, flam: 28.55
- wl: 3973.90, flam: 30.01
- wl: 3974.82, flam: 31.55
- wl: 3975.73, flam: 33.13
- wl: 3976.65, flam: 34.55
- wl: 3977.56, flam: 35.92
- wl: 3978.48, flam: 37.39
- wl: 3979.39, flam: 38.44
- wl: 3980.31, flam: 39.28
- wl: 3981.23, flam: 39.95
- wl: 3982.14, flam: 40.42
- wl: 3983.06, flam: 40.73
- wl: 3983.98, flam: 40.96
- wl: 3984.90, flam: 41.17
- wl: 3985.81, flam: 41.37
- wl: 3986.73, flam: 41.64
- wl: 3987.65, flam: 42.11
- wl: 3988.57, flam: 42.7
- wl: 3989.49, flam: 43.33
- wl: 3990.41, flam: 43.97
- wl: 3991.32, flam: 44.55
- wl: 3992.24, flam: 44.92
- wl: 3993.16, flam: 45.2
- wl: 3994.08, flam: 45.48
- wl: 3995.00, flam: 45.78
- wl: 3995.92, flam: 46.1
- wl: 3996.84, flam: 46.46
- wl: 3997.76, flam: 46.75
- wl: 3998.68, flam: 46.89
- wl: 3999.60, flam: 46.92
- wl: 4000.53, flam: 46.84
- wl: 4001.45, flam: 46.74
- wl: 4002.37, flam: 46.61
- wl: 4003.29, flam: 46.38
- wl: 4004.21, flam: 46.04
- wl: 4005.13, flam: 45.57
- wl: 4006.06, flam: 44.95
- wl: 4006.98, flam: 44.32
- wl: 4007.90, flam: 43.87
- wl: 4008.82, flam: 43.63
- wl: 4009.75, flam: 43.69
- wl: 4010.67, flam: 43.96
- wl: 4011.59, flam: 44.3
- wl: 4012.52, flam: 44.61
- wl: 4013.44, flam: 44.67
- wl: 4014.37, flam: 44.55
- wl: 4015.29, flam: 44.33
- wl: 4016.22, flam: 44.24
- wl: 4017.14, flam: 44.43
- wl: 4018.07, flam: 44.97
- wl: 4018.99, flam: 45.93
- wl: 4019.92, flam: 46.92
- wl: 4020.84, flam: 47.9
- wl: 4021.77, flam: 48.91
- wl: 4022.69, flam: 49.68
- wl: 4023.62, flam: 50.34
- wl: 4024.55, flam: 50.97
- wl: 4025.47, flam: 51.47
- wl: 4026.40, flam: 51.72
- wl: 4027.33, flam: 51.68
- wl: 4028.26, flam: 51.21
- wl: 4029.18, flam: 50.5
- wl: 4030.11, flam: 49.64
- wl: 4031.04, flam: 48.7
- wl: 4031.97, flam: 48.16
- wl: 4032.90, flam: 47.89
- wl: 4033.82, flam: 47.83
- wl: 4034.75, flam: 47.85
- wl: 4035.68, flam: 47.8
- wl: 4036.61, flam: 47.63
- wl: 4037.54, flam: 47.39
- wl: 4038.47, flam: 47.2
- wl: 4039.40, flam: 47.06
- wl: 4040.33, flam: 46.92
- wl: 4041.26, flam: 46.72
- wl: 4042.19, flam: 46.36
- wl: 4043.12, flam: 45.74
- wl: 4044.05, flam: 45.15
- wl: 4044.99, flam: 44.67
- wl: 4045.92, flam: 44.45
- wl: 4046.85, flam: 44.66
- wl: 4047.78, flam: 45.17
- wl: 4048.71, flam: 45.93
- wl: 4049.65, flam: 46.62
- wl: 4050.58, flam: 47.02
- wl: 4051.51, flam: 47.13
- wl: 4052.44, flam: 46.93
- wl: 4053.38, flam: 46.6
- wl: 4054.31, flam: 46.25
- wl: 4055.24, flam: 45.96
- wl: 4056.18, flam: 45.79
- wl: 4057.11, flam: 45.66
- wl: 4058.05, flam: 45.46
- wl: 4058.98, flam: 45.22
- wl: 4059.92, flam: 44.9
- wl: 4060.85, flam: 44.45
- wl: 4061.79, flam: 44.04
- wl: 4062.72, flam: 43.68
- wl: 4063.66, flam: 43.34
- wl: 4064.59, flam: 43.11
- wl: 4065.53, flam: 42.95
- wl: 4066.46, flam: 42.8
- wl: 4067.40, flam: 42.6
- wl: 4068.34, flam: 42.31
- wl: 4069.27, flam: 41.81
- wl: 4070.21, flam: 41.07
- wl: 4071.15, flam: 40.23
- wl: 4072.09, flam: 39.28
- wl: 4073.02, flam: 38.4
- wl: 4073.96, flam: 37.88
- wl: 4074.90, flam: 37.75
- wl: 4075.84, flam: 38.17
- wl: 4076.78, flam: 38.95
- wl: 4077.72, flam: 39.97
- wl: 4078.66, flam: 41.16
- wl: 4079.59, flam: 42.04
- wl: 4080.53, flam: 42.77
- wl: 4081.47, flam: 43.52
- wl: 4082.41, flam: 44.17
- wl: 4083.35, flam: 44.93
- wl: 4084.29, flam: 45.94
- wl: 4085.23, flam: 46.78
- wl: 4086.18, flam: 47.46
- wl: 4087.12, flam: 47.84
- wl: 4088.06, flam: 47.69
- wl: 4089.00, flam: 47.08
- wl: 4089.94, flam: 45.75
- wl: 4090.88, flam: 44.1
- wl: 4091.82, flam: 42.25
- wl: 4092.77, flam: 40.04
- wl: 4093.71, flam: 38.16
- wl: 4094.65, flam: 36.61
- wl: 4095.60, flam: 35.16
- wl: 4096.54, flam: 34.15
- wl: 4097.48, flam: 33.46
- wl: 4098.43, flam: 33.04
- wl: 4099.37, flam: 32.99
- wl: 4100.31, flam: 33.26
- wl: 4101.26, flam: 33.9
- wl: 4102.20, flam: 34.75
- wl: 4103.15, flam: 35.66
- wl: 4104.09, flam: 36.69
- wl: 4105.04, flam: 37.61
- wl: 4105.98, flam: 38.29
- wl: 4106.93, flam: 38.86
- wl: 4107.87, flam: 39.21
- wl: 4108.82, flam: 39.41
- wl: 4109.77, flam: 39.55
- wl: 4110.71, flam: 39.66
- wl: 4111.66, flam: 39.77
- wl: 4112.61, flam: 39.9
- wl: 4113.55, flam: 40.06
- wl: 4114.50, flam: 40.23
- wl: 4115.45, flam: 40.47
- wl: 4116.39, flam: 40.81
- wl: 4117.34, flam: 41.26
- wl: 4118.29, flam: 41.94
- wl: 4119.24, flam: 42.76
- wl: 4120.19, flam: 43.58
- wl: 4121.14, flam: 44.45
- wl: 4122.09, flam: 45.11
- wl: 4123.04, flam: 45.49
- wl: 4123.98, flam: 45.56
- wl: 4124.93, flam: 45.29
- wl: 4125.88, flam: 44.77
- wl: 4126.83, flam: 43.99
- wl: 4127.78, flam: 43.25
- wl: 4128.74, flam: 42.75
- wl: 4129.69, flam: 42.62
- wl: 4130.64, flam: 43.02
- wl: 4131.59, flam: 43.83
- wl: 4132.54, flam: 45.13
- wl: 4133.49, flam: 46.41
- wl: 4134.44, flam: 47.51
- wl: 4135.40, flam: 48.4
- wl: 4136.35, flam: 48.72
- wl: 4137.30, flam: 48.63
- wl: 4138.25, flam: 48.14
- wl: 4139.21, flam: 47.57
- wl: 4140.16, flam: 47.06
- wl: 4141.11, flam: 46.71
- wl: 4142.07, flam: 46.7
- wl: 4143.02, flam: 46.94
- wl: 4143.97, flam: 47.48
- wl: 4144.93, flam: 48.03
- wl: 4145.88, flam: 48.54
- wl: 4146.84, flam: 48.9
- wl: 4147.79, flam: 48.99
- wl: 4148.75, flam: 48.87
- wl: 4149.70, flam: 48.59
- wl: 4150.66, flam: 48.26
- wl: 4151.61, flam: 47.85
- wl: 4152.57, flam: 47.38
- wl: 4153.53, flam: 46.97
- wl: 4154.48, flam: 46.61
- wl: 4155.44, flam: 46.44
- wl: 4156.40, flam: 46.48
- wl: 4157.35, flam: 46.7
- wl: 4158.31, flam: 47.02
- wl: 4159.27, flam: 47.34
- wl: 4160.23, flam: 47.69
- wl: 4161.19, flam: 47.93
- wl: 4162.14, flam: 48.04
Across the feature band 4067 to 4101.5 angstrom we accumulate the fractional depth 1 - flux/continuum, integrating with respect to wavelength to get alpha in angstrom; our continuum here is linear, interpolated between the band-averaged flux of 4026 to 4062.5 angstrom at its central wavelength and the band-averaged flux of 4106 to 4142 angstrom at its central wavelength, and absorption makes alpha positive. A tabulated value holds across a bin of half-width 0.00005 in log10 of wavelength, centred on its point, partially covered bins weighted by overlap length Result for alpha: 3.5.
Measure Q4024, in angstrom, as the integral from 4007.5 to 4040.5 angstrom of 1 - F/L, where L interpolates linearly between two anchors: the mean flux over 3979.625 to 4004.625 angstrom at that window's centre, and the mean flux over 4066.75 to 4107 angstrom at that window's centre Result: -3.6 angstrom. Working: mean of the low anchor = 44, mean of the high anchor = 40.1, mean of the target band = 47.3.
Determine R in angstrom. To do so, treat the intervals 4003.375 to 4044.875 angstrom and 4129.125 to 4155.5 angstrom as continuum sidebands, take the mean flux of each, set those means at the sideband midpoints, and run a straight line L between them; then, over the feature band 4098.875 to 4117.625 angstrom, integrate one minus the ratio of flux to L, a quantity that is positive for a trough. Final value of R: 3.6 angstrom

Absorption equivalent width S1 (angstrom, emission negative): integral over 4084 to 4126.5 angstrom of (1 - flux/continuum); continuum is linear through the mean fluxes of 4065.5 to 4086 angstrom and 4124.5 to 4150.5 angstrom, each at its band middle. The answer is 3.3 angstrom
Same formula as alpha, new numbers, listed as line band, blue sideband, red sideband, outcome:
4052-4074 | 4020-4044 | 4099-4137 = 1.2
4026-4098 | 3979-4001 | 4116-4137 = -0.6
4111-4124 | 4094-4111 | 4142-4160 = -0.8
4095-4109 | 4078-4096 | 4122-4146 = 2.7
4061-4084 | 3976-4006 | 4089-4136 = -0.1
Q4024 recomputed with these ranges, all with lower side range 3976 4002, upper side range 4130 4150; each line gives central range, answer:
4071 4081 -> 1.25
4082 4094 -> 0.22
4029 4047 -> -1.19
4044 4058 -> -0.41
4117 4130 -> 0.83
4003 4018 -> -0.43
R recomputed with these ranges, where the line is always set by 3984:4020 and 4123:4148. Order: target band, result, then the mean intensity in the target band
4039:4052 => -0.21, 46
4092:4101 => 2.05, 35.4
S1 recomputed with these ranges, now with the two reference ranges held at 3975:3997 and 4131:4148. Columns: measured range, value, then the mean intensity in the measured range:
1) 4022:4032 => -1.7 angstrom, 50.4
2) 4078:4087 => 0.2 angstrom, 44.4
